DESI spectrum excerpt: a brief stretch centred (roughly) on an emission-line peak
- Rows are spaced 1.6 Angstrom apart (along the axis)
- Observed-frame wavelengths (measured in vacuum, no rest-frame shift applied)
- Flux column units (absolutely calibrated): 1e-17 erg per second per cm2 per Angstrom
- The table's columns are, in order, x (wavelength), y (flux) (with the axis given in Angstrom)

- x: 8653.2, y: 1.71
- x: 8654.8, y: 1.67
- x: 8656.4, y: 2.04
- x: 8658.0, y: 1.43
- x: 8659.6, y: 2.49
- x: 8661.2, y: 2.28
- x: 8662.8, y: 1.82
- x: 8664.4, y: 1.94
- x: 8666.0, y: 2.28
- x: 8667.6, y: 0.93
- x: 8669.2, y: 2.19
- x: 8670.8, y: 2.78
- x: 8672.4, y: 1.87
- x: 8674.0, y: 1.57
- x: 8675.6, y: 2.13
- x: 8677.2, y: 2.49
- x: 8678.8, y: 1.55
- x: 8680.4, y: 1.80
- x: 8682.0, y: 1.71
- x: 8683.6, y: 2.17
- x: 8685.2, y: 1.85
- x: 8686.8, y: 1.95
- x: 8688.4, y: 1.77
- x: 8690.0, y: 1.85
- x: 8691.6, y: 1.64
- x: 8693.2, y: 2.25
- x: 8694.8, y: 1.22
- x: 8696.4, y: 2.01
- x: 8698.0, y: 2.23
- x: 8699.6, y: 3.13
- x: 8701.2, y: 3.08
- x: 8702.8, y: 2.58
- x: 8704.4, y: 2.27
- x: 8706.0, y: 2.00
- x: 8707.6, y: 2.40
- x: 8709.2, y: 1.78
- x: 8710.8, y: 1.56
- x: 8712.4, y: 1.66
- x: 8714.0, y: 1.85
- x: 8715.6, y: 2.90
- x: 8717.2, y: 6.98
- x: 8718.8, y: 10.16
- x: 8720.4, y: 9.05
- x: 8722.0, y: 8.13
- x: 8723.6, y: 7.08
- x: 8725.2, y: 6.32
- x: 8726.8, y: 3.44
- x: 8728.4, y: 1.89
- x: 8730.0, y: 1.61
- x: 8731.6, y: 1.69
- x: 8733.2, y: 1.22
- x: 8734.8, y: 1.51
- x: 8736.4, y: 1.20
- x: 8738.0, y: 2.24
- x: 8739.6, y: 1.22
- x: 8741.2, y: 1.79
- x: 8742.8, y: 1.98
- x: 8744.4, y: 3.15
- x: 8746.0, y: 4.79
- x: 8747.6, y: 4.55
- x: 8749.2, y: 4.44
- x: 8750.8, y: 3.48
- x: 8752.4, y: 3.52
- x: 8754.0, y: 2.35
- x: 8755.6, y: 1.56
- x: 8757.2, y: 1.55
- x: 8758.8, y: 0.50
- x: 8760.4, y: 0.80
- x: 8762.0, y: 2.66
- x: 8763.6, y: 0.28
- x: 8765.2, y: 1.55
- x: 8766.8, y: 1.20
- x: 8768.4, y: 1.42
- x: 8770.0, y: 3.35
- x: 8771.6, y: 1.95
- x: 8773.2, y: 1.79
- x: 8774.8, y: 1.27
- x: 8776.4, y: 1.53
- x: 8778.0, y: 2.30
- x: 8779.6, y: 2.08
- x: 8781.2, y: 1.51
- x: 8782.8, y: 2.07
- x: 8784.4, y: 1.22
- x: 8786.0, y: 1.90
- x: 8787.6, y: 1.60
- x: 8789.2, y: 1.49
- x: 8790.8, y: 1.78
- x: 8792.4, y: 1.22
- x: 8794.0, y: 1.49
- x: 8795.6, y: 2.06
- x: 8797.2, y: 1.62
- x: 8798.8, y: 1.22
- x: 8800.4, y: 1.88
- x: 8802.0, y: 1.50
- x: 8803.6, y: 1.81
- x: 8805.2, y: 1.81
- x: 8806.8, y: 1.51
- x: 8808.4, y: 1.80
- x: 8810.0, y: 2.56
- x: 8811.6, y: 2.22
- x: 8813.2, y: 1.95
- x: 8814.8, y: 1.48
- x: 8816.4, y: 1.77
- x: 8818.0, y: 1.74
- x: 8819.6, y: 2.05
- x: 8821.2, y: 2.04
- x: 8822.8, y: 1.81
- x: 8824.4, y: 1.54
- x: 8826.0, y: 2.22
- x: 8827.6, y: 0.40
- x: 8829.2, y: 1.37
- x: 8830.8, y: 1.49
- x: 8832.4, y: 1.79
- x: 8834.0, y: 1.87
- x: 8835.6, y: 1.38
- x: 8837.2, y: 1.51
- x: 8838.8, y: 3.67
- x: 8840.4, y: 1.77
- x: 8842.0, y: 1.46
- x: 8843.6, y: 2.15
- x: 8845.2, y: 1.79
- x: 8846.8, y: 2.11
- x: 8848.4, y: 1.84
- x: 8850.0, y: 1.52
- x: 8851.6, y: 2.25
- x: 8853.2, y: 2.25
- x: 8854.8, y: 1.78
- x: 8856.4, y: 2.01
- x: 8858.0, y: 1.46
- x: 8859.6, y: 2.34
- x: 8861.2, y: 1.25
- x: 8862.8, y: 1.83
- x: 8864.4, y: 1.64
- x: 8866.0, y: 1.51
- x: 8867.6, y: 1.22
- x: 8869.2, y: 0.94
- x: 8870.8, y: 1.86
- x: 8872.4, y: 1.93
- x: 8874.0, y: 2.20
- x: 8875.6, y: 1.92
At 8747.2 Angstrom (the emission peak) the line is [N II]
